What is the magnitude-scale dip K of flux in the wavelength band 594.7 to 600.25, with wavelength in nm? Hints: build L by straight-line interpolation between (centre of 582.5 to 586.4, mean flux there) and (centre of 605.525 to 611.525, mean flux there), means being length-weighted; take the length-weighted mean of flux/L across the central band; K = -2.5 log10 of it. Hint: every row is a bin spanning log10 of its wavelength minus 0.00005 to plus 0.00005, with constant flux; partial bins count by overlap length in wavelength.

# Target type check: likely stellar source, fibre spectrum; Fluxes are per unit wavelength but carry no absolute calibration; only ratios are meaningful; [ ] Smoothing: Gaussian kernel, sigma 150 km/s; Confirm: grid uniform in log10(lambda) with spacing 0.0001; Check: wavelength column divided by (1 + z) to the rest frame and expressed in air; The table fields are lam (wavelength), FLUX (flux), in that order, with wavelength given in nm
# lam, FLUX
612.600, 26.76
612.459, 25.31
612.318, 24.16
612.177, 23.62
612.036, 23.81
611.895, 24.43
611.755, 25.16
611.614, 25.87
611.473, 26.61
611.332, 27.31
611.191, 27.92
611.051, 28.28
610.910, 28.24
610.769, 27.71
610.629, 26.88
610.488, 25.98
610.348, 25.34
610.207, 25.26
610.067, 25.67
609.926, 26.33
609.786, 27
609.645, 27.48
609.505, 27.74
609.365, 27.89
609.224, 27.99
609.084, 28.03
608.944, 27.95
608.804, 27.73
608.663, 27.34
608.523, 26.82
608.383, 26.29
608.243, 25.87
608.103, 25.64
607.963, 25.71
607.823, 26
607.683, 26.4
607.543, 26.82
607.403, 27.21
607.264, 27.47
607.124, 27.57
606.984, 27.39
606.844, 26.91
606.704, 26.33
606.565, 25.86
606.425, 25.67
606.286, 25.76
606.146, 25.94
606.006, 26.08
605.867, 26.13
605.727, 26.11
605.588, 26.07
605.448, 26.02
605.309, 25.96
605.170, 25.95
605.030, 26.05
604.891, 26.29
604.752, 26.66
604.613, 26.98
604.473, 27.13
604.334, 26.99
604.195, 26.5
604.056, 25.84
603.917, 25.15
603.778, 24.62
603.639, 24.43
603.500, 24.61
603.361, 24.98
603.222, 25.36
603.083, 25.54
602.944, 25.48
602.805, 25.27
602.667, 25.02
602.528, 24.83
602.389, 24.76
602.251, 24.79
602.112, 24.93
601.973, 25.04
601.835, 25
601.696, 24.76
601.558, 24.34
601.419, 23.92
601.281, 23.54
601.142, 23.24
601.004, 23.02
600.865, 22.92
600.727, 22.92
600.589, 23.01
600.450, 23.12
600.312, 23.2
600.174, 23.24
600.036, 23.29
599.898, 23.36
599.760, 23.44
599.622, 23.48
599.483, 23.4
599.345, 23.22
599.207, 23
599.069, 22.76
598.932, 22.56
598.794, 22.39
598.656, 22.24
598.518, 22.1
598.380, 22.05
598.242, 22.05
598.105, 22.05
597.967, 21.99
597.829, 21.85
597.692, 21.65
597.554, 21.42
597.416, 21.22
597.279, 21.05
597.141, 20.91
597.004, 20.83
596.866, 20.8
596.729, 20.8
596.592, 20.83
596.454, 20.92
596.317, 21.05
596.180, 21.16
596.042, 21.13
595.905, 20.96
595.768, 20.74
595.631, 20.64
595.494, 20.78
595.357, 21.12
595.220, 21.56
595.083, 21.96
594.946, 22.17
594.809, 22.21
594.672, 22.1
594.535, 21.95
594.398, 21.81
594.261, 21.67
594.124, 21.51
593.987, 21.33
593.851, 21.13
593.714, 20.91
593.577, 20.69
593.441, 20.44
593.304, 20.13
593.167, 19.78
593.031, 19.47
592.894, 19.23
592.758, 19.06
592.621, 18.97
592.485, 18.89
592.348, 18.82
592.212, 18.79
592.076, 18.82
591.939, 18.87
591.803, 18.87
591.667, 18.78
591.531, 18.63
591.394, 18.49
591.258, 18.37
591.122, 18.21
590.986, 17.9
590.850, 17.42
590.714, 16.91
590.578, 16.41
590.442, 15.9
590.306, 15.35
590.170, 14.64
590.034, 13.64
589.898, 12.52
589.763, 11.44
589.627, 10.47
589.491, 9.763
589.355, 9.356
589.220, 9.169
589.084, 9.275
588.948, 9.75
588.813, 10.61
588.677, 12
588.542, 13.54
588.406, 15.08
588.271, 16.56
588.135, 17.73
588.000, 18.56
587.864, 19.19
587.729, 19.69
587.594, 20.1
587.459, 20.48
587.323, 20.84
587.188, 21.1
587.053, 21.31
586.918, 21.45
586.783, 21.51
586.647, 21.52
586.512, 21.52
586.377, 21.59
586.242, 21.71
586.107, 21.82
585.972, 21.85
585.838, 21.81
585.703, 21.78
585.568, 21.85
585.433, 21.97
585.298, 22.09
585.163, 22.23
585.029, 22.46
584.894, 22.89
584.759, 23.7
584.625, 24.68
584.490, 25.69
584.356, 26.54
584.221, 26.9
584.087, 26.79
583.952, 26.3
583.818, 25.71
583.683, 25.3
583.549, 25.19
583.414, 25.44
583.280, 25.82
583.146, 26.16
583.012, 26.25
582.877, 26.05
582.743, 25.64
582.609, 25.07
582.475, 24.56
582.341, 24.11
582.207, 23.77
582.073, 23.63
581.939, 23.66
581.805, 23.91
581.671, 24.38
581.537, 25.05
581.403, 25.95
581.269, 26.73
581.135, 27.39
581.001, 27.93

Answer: 0.17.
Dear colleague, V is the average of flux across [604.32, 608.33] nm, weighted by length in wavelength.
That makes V 26.4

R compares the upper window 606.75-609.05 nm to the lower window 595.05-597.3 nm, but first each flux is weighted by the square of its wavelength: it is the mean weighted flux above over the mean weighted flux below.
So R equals 1.3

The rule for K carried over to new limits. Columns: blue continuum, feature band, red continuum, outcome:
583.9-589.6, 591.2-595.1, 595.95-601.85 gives 0.05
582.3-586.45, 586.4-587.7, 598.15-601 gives 0.14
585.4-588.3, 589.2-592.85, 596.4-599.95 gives 0.29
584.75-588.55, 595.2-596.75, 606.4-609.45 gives 0.12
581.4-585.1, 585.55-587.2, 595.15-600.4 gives 0.13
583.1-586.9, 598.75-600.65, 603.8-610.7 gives 0.11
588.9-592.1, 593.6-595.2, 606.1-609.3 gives -0.22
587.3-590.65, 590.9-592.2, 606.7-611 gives -0.16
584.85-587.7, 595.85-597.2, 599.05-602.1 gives 0.10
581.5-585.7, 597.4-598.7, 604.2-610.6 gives 0.18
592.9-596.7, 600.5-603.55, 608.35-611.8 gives -0.02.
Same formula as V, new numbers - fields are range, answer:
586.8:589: 17.5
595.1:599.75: 21.7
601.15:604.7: 25.2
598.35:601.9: 23.2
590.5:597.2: 20.1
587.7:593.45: 16.1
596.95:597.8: 21.2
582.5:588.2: 23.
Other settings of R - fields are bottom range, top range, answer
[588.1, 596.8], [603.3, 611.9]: 1.55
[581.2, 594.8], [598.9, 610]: 1.33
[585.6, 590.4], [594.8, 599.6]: 1.33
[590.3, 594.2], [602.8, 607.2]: 1.43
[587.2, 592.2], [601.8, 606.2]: 1.71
